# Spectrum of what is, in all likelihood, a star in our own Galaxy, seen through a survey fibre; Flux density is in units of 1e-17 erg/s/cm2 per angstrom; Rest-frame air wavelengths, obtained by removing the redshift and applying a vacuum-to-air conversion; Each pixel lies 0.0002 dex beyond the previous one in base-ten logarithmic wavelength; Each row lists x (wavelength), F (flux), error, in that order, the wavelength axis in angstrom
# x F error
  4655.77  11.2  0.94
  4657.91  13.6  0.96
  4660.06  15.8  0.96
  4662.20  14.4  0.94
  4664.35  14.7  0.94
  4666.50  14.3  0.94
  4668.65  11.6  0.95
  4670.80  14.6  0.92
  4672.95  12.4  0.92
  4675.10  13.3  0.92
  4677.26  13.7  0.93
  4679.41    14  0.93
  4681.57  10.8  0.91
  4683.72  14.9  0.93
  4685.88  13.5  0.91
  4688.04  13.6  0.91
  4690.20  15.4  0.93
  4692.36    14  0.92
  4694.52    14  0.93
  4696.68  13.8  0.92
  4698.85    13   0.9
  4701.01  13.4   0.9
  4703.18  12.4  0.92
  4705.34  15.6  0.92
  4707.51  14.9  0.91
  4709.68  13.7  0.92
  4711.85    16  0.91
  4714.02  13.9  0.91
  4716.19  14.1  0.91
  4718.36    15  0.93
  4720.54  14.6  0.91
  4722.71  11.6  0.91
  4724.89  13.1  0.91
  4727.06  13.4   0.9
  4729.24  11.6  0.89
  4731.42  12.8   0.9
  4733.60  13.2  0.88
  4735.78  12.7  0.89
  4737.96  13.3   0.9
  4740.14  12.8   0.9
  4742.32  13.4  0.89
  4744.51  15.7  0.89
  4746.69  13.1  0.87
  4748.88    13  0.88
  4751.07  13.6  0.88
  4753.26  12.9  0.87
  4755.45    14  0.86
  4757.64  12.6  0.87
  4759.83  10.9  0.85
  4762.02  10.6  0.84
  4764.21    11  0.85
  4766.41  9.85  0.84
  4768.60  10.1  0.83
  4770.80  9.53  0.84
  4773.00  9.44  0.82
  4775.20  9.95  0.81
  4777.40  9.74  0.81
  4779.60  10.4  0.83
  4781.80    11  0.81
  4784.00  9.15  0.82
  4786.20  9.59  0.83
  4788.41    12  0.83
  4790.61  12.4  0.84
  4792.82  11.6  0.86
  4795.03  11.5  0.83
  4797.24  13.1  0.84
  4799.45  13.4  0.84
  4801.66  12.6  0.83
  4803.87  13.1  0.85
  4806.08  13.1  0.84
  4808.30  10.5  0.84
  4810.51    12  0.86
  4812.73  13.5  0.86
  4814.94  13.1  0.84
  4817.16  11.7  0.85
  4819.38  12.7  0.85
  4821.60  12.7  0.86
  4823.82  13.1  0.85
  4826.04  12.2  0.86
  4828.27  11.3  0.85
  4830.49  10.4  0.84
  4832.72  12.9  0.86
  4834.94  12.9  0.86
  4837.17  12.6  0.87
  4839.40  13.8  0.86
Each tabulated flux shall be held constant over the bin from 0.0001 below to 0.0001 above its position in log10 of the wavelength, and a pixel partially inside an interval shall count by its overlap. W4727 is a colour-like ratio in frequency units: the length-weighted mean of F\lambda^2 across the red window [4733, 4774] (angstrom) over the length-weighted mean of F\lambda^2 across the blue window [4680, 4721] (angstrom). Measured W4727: 0.9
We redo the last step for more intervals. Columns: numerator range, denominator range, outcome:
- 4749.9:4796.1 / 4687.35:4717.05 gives 0.80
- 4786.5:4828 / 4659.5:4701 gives 0.95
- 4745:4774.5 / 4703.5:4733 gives 0.86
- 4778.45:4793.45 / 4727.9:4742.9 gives 0.86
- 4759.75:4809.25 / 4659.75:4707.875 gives 0.84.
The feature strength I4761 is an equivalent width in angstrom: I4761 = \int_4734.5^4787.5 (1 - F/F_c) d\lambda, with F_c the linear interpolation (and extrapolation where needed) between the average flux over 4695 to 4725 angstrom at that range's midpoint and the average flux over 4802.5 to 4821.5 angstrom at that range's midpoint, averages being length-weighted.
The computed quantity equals 6.6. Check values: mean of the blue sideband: 14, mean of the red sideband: 12.5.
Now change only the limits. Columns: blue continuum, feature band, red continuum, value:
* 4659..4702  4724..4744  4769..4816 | -0.6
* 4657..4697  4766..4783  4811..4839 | 3.8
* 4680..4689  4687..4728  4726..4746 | -2.3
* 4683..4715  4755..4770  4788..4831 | 2.2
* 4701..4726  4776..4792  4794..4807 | 3.0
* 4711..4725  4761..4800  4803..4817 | 6.7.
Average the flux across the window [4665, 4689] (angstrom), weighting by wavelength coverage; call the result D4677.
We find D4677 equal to 13.4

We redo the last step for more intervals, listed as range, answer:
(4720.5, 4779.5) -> 12.1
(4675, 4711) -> 13.8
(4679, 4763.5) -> 13.4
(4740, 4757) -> 13.6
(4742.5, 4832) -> 11.8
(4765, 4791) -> 10.2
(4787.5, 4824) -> 12.5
